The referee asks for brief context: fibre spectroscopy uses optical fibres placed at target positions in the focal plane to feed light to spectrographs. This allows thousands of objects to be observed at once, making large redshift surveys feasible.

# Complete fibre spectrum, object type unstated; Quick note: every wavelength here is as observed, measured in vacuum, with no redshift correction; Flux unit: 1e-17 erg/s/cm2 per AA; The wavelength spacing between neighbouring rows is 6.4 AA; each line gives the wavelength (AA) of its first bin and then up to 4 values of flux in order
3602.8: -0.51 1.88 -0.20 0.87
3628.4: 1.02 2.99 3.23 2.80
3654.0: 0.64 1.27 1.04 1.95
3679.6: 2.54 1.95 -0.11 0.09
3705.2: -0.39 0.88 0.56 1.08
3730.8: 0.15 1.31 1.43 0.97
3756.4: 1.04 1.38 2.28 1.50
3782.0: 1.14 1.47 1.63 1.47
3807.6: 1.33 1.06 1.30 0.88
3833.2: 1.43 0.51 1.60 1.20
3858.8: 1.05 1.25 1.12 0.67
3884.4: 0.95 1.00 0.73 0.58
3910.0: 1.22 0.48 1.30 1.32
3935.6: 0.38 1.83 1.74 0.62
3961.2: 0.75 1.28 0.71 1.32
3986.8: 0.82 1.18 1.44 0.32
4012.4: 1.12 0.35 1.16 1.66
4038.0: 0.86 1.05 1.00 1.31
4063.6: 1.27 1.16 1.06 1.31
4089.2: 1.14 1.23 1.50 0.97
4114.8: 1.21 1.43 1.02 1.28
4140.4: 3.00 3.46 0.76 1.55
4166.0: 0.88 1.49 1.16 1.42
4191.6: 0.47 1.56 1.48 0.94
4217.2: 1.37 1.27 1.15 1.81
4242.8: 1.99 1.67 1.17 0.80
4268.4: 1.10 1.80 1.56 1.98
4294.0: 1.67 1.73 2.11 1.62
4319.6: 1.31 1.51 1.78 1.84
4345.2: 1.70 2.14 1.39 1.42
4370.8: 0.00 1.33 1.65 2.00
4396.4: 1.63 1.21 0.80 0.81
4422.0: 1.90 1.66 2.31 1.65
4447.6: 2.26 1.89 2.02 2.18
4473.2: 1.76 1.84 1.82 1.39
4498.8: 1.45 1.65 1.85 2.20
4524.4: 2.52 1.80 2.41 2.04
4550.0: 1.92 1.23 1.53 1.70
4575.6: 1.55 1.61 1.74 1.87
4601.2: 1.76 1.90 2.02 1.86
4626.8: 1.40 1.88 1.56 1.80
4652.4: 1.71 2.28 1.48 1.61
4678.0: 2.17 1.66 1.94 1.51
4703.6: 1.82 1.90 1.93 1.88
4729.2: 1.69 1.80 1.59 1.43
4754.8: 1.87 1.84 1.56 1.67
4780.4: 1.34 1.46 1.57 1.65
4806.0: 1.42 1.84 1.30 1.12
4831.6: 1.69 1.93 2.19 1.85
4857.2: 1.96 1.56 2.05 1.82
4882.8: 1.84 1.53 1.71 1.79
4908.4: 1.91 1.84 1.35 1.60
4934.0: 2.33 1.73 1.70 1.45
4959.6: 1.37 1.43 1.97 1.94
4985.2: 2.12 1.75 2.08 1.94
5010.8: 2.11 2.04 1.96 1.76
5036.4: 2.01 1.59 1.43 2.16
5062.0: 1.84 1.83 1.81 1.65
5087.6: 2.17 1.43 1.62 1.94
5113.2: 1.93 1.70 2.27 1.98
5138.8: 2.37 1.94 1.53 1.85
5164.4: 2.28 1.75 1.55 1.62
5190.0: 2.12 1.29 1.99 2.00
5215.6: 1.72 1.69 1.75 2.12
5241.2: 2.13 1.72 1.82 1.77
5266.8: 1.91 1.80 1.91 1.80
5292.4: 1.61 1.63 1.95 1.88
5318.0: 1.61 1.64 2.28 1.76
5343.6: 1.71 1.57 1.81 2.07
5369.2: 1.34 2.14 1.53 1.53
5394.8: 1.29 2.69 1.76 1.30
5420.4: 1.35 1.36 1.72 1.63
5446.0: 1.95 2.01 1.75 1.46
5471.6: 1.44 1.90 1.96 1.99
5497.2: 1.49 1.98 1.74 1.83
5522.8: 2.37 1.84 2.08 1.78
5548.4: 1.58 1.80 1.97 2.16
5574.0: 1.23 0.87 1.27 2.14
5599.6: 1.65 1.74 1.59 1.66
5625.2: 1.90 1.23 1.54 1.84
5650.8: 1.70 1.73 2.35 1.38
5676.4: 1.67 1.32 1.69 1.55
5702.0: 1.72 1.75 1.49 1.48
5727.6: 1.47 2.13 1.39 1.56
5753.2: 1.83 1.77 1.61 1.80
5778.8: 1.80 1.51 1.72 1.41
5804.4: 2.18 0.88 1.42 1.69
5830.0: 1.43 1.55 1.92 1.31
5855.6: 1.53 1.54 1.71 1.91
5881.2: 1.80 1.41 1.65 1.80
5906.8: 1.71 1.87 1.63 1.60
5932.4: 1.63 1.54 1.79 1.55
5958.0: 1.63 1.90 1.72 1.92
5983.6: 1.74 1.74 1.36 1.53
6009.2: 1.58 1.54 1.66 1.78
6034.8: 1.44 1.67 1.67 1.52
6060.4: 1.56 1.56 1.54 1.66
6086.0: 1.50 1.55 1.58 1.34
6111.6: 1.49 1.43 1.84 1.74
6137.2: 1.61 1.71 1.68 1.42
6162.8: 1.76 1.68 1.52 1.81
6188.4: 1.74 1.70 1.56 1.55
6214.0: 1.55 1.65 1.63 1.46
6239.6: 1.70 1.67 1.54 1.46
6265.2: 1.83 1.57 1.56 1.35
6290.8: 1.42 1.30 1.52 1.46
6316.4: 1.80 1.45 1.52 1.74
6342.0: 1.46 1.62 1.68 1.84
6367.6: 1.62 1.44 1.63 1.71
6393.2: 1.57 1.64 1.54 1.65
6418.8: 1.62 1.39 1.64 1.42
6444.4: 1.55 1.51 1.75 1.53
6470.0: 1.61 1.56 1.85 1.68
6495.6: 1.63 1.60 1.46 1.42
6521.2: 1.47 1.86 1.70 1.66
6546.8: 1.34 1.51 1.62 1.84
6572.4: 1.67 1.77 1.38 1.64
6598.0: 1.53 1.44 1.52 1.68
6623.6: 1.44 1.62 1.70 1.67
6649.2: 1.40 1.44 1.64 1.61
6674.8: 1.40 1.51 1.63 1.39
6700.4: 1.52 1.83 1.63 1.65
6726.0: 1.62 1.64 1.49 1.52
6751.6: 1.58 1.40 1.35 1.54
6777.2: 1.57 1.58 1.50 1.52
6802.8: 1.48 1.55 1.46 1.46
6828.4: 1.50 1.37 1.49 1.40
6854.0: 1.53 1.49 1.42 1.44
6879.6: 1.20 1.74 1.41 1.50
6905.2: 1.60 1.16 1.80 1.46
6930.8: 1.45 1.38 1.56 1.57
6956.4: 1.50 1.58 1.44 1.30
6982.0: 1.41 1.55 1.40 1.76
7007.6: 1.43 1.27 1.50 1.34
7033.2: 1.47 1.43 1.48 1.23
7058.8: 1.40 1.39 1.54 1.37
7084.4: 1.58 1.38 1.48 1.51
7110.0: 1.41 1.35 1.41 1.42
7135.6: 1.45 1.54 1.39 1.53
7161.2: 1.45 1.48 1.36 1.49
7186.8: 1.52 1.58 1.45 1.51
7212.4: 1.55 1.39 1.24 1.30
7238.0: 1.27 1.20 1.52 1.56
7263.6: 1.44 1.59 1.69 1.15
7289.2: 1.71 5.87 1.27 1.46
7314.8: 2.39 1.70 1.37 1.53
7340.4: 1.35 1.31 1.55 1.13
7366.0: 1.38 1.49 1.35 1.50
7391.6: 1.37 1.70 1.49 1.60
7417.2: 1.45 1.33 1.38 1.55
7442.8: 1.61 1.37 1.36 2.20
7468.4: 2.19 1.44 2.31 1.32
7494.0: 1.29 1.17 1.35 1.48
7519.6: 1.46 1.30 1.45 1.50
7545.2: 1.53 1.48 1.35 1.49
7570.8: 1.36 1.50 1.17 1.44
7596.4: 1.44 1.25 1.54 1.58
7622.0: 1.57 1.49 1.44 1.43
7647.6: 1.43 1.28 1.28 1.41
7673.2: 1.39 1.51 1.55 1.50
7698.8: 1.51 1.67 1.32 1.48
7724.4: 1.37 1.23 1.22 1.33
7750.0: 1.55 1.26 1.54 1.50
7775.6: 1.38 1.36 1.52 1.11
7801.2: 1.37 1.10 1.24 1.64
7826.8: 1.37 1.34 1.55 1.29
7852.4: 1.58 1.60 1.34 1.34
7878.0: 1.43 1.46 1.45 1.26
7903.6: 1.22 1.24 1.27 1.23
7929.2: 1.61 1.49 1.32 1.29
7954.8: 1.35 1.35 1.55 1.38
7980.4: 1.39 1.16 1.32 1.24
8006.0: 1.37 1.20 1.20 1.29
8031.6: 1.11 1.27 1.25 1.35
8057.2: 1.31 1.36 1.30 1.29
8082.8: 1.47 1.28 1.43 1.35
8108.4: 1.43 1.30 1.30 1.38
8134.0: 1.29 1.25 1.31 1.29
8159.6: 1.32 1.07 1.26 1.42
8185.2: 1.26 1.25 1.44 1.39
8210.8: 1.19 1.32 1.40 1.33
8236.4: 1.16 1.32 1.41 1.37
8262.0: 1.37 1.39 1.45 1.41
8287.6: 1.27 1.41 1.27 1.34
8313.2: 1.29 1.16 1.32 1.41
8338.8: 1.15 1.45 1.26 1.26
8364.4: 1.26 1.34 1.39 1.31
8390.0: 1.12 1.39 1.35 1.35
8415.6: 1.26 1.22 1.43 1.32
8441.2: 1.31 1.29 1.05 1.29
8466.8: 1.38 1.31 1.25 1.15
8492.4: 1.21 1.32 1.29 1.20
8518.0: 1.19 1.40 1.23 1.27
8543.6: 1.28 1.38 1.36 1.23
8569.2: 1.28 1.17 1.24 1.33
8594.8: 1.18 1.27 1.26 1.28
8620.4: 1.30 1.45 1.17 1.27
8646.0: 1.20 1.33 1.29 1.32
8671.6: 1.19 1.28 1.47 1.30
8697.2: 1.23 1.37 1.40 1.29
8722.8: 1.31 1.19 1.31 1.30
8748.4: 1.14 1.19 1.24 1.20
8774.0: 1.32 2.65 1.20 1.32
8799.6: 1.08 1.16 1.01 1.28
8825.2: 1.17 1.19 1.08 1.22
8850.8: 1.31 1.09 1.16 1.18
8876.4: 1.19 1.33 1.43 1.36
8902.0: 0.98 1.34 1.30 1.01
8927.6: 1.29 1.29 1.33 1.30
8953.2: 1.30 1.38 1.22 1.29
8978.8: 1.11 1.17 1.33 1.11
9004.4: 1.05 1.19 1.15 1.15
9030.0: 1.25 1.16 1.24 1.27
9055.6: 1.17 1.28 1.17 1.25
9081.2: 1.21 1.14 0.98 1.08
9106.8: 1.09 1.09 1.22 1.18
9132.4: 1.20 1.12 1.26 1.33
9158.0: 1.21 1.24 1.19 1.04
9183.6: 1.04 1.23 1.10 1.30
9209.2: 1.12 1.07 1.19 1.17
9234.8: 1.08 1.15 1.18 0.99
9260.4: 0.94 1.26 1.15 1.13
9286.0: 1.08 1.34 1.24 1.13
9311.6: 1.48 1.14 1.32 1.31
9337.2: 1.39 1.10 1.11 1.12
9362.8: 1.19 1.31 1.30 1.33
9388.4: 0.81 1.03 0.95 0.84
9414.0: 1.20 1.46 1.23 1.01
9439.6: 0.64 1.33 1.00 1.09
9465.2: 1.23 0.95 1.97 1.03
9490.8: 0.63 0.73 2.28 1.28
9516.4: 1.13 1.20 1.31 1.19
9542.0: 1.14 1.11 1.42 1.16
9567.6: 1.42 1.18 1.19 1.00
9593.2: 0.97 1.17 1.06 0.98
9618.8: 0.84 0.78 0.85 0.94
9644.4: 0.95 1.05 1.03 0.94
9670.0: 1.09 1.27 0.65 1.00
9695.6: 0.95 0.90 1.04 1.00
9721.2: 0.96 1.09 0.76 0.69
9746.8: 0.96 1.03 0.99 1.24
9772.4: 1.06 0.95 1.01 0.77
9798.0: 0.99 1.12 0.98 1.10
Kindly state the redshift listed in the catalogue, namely 0.11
